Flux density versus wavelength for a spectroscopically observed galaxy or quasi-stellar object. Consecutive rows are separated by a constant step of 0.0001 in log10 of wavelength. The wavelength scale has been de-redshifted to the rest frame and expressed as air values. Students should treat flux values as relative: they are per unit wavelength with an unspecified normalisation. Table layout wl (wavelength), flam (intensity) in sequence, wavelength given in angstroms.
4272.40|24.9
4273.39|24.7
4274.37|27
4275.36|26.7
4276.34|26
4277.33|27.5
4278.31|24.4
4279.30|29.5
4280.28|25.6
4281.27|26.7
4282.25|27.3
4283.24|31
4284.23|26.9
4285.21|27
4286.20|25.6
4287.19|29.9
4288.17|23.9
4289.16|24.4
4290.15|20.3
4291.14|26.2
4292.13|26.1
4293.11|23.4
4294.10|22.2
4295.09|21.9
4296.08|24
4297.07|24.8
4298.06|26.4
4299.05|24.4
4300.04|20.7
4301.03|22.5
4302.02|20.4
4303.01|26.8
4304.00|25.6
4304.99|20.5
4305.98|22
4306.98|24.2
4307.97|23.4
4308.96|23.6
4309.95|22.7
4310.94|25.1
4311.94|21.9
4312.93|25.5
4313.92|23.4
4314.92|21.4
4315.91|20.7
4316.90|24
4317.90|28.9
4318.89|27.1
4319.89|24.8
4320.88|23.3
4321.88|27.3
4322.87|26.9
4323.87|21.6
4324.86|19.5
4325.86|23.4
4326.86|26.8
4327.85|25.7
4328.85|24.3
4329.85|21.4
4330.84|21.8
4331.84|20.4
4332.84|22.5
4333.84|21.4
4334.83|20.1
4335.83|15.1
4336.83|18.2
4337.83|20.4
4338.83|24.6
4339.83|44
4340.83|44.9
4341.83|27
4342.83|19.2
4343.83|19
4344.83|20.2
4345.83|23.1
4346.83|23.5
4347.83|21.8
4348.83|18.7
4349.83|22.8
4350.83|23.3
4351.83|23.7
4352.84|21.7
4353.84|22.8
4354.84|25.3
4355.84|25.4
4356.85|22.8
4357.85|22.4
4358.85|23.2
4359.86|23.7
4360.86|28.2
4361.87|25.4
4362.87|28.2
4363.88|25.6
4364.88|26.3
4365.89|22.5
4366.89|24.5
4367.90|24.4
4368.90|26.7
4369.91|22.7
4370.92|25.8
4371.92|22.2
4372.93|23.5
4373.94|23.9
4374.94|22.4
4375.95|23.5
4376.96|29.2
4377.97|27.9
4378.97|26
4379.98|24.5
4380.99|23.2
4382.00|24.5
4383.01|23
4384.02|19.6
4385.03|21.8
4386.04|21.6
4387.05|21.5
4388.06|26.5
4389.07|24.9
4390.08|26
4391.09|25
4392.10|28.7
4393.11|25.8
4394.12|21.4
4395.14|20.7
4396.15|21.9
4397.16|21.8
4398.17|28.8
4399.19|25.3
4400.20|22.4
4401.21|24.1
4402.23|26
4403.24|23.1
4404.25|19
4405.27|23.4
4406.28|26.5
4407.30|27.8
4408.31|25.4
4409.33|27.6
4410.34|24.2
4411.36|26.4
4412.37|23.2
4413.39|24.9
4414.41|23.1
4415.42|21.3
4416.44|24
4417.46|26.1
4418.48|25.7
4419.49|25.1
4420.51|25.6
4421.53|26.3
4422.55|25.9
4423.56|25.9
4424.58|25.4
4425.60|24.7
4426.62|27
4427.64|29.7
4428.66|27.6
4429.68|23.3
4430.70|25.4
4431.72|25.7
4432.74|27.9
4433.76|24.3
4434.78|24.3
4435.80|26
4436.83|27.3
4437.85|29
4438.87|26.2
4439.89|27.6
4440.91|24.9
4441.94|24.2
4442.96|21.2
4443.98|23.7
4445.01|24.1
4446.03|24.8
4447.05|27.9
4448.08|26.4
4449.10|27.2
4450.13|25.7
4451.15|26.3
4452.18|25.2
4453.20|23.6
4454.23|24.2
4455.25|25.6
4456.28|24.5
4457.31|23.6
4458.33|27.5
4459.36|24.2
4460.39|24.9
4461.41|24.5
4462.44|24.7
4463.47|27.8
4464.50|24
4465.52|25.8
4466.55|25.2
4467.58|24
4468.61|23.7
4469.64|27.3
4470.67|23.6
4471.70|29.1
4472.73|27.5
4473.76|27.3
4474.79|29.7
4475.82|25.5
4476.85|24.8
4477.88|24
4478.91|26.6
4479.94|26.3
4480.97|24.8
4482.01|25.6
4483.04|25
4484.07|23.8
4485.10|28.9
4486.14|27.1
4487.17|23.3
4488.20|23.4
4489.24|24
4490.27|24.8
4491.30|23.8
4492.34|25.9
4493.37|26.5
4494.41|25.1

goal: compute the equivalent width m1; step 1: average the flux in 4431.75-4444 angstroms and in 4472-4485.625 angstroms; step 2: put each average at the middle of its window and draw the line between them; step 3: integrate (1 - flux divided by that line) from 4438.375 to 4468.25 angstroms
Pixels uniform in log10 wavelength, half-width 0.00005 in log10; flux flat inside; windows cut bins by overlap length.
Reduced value 0.8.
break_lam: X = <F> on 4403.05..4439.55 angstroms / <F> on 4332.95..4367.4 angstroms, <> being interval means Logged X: 1.06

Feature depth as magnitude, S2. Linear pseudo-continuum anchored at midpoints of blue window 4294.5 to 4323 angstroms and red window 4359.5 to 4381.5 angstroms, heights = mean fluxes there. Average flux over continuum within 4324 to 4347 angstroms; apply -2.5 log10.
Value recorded 0.030 mag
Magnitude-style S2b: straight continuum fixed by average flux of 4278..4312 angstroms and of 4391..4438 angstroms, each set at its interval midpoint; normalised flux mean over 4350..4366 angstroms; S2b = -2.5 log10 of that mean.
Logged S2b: 0.02 mag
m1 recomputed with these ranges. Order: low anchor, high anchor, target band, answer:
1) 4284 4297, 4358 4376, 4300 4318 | 1.0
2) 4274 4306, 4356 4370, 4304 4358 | 2.8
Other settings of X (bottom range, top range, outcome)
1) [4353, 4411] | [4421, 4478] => 1.05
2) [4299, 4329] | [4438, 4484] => 1.07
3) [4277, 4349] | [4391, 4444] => 1.03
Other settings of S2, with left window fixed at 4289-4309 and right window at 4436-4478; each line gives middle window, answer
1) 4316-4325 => -0.05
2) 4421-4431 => -0.04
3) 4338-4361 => -0.03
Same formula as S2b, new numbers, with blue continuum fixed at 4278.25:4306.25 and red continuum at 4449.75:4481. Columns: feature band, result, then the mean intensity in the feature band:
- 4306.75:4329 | 0.04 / 24.2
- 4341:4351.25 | 0.11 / 22.6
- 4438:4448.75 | 0.01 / 25.3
